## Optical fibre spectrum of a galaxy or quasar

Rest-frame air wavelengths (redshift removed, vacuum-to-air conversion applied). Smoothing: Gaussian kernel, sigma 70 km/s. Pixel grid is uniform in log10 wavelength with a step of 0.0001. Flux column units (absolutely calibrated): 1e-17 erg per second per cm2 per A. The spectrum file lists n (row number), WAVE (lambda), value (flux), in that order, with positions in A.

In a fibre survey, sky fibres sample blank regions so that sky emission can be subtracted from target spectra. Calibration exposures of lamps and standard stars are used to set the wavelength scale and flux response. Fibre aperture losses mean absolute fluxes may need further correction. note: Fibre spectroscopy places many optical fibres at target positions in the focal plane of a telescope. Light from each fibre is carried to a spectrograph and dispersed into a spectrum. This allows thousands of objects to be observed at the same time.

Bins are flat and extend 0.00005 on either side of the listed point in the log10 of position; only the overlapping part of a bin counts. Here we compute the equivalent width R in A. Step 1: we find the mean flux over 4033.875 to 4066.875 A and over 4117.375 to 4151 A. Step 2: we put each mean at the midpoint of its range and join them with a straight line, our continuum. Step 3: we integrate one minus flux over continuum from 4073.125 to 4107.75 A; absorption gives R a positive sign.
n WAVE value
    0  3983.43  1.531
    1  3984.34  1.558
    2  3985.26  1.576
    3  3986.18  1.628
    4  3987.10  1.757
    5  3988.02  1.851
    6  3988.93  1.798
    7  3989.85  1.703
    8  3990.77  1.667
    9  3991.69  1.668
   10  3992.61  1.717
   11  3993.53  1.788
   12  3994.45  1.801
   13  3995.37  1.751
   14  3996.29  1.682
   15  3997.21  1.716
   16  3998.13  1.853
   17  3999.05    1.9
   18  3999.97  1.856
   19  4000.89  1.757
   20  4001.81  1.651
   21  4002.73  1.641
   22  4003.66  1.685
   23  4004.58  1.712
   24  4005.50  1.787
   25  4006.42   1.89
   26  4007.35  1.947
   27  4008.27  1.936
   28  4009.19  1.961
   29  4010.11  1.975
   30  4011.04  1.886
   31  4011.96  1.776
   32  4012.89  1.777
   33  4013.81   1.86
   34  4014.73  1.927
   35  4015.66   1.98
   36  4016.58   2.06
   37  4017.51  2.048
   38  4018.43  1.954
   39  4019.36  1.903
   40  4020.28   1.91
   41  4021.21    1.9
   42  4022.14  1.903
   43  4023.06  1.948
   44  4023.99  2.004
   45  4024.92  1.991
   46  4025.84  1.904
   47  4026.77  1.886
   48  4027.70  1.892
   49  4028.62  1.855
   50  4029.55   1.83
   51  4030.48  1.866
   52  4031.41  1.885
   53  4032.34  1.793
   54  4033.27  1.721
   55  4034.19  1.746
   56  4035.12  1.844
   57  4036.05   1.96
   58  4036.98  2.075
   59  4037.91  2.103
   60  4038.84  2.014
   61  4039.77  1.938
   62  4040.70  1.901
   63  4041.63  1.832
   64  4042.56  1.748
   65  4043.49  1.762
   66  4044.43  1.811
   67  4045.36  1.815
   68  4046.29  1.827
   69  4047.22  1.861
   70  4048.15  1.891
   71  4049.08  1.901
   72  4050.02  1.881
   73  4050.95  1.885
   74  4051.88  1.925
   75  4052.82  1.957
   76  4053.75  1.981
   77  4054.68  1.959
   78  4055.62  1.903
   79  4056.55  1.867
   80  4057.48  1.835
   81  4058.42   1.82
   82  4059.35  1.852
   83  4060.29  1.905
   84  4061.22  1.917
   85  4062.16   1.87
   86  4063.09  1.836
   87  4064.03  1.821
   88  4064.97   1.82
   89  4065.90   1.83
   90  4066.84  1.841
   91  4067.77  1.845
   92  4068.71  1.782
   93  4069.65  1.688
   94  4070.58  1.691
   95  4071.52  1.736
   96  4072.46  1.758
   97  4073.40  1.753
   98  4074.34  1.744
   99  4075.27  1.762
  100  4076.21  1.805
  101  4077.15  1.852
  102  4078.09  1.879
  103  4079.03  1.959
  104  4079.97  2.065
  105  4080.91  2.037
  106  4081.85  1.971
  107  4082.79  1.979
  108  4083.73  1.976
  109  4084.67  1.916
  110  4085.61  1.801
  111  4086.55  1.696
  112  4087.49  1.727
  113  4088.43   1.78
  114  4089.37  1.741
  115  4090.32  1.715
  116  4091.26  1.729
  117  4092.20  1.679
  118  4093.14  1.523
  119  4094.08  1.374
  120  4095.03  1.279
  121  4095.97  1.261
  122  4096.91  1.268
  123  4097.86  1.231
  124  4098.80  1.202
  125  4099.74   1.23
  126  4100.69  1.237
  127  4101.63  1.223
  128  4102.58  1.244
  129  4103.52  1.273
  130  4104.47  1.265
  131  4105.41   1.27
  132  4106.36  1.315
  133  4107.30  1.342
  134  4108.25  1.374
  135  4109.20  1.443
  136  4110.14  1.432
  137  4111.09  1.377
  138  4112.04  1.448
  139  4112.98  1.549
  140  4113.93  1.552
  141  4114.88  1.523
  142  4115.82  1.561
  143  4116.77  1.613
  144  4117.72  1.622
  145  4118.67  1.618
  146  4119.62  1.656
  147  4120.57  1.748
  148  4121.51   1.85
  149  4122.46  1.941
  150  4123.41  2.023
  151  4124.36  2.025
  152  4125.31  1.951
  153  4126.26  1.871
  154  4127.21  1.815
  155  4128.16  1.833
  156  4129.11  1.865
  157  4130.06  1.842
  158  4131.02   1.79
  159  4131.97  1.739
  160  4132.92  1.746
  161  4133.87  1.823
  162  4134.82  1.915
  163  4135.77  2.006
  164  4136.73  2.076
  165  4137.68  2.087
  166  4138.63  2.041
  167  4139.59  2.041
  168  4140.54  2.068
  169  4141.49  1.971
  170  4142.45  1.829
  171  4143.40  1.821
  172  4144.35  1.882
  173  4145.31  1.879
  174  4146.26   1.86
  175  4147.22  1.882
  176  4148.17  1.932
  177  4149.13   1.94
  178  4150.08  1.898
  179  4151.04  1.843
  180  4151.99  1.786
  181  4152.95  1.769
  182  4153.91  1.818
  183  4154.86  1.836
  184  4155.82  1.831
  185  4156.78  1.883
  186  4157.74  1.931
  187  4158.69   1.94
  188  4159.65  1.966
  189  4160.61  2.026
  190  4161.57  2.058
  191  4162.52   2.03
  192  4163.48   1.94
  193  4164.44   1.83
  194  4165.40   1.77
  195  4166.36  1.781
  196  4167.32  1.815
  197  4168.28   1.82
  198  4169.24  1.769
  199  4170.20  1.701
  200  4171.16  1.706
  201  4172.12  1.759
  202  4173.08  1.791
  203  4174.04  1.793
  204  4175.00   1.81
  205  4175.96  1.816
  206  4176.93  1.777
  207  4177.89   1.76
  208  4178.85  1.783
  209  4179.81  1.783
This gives 5.27 A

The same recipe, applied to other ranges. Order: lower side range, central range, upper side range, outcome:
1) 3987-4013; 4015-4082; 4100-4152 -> -4.4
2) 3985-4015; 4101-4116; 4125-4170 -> 3.9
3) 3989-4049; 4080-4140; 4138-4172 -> 7.0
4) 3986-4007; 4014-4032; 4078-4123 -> -2.3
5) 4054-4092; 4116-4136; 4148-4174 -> 0.3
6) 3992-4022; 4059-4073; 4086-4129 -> -1.2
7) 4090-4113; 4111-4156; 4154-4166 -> -4.3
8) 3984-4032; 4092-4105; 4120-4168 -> 4.0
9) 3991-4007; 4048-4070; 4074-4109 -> -3.0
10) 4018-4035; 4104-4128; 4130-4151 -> 3.7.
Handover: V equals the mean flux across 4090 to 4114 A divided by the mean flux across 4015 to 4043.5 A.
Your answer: 0.72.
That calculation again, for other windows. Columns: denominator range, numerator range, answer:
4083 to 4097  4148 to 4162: 1.15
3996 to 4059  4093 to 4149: 0.88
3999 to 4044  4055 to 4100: 0.93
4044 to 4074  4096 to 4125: 0.80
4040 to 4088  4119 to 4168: 1.02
